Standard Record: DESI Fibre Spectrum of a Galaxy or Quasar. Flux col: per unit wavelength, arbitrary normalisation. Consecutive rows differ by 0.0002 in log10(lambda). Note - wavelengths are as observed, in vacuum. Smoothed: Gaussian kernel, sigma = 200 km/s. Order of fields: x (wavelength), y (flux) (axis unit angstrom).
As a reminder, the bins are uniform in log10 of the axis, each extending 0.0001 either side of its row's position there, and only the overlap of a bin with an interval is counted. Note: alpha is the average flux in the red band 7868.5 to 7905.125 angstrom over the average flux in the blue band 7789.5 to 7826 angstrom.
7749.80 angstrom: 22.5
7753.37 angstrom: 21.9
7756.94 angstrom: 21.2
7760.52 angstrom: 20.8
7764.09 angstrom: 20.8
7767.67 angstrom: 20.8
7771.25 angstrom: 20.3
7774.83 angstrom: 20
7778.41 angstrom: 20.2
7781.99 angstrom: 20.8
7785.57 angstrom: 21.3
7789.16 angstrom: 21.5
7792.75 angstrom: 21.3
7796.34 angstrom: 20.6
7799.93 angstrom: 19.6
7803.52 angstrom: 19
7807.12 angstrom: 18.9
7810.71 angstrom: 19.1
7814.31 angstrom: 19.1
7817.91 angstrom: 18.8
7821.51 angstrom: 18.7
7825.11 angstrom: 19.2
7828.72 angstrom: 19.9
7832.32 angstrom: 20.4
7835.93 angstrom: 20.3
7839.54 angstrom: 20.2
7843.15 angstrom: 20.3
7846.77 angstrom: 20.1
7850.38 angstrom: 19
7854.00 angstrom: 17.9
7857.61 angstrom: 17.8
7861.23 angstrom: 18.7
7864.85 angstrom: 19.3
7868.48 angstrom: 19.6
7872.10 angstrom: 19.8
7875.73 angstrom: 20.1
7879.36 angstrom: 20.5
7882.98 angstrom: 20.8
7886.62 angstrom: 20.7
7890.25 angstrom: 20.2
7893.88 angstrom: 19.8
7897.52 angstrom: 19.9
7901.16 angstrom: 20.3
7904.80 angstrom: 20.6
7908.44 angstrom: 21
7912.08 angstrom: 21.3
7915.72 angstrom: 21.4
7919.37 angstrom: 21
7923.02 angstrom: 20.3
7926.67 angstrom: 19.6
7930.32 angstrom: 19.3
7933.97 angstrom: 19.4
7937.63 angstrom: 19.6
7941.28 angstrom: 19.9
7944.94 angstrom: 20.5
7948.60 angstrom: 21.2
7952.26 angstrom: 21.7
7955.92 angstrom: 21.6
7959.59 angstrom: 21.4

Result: 1.04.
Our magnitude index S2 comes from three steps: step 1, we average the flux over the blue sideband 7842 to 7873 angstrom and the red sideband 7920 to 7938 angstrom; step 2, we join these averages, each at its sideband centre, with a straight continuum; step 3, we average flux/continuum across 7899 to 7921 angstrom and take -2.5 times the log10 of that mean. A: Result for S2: -0.07 mag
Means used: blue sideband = 19.1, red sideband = 19.7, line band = 20.9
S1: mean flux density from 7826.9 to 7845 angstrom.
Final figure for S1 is 20.2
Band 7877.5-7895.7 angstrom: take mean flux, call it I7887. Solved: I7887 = 20.4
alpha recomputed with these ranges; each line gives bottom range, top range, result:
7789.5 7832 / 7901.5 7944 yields 1.04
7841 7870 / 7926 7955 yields 1.06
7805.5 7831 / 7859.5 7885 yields 1.04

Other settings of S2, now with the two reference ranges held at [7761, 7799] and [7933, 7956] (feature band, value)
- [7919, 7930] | 0.03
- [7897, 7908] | 0.01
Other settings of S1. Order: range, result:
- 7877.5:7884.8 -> 20.7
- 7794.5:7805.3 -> 19.7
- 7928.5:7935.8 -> 19.3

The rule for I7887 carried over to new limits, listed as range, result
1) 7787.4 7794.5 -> 21.4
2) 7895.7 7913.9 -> 20.6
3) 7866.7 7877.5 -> 19.8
